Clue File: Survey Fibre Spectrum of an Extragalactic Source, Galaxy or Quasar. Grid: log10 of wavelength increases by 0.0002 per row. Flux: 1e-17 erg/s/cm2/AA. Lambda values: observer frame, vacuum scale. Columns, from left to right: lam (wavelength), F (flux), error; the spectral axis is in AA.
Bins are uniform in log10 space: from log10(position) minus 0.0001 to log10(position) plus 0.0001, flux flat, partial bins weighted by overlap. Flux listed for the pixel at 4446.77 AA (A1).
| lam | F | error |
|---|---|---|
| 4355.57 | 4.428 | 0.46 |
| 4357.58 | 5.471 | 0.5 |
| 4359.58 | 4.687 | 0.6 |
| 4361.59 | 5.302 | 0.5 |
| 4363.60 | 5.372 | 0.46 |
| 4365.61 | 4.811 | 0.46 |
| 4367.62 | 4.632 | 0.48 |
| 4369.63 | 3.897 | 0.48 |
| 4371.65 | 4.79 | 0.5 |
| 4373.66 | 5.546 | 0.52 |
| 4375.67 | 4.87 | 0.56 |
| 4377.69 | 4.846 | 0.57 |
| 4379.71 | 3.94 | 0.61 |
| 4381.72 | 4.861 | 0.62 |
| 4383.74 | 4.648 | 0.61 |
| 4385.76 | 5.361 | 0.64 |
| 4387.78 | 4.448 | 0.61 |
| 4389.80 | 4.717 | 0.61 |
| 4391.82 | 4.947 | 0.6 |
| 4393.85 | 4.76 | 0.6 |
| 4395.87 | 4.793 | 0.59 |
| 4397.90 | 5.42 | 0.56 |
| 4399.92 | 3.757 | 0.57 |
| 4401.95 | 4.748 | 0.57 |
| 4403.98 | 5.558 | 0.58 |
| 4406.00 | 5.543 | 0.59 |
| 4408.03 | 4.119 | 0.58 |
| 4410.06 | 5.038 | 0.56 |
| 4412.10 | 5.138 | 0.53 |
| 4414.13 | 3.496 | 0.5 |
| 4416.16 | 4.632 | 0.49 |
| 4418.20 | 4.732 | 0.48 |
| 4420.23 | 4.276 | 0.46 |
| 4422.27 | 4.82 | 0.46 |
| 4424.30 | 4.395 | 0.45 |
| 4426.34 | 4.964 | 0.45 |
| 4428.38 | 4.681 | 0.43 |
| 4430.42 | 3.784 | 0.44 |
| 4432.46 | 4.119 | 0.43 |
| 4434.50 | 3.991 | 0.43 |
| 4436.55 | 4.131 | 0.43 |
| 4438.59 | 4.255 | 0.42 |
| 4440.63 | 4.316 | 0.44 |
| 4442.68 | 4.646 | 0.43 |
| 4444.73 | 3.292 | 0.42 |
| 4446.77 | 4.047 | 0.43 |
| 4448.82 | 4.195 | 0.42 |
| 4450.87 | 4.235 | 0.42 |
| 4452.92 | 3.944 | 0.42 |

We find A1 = 4.047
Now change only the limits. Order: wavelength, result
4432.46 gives 4.119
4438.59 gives 4.255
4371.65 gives 4.79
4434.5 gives 3.991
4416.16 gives 4.632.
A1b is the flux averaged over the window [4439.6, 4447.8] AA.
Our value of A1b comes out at 4.08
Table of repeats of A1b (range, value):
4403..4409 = 5.08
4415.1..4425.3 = 4.57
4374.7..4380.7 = 4.55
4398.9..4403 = 4.27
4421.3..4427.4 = 4.73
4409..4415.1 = 4.56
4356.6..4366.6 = 5.13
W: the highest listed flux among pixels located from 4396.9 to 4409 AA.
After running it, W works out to 5.558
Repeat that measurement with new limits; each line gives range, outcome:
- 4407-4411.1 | 5.038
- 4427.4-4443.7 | 4.681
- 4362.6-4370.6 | 5.372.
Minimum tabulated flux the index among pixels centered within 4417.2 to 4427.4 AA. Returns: 4.276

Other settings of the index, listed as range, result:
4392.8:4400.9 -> 3.757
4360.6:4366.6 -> 4.811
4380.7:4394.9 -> 4.448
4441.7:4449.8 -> 3.292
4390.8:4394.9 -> 4.76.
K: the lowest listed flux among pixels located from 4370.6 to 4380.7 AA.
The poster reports 3.94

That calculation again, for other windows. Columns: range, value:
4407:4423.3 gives 3.496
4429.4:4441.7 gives 3.784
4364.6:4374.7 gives 3.897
